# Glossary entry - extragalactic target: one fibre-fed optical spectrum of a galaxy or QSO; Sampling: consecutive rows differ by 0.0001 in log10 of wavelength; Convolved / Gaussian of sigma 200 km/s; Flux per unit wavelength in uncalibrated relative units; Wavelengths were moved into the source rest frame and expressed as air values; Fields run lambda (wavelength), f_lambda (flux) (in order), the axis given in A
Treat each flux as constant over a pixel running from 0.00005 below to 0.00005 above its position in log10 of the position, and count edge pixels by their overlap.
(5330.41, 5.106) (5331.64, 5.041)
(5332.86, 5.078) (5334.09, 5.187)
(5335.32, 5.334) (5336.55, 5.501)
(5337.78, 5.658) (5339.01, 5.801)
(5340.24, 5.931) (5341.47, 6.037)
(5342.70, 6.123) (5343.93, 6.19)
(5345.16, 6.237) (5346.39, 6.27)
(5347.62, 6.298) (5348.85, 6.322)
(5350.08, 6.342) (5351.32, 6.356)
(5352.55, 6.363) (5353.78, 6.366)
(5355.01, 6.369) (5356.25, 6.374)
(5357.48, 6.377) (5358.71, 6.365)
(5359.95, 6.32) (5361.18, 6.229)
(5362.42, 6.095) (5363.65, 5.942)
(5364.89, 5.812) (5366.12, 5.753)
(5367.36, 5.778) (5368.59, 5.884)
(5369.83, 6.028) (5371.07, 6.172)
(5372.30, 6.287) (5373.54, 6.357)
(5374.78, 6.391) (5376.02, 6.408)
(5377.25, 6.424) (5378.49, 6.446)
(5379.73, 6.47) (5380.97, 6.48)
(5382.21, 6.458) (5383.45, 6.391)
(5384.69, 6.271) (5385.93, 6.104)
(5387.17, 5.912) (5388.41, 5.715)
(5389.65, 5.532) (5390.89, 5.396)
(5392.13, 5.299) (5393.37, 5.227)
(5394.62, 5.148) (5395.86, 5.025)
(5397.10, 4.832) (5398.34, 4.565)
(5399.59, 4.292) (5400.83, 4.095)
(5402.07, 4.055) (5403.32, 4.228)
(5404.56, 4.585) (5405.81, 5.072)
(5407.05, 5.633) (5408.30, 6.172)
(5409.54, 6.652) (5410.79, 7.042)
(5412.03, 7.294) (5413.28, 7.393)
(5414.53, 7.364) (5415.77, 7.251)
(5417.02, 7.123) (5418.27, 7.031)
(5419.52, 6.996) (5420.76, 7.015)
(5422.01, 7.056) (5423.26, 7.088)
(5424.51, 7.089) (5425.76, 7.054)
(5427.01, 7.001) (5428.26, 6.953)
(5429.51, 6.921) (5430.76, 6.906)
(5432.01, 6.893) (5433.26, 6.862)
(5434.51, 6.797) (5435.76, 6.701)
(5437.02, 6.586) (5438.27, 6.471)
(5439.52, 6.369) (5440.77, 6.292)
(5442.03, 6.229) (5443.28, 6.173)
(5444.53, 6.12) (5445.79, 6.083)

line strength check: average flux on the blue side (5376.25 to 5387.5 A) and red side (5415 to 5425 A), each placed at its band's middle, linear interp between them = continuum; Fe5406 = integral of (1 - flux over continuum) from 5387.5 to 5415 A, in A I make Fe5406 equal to 5.1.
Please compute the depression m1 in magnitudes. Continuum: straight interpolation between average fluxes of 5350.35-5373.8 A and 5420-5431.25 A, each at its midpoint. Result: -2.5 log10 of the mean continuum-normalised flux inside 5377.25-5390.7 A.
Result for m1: 0.05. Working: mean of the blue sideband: 6.17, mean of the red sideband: 7.01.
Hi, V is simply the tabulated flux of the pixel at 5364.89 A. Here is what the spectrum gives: 5.812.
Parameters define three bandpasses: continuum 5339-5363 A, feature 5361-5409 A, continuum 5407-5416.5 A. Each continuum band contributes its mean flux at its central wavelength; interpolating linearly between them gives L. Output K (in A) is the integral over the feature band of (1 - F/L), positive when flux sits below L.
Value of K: 6.9 A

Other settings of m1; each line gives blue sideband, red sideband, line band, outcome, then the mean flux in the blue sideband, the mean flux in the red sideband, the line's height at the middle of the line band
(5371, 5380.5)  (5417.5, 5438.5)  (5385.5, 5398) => 0.210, 6.38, 6.92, 6.55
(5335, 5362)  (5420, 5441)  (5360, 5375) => 0.044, 6.15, 6.84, 6.31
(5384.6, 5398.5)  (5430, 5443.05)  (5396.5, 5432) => -0.037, 5.42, 6.6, 6.01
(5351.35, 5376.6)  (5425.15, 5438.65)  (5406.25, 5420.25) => -0.036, 6.19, 6.84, 6.66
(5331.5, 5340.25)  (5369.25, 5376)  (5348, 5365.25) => -0.066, 5.43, 6.26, 5.9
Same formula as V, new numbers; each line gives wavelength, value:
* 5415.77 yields 7.251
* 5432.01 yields 6.893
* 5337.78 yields 5.658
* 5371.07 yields 6.172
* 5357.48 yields 6.377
